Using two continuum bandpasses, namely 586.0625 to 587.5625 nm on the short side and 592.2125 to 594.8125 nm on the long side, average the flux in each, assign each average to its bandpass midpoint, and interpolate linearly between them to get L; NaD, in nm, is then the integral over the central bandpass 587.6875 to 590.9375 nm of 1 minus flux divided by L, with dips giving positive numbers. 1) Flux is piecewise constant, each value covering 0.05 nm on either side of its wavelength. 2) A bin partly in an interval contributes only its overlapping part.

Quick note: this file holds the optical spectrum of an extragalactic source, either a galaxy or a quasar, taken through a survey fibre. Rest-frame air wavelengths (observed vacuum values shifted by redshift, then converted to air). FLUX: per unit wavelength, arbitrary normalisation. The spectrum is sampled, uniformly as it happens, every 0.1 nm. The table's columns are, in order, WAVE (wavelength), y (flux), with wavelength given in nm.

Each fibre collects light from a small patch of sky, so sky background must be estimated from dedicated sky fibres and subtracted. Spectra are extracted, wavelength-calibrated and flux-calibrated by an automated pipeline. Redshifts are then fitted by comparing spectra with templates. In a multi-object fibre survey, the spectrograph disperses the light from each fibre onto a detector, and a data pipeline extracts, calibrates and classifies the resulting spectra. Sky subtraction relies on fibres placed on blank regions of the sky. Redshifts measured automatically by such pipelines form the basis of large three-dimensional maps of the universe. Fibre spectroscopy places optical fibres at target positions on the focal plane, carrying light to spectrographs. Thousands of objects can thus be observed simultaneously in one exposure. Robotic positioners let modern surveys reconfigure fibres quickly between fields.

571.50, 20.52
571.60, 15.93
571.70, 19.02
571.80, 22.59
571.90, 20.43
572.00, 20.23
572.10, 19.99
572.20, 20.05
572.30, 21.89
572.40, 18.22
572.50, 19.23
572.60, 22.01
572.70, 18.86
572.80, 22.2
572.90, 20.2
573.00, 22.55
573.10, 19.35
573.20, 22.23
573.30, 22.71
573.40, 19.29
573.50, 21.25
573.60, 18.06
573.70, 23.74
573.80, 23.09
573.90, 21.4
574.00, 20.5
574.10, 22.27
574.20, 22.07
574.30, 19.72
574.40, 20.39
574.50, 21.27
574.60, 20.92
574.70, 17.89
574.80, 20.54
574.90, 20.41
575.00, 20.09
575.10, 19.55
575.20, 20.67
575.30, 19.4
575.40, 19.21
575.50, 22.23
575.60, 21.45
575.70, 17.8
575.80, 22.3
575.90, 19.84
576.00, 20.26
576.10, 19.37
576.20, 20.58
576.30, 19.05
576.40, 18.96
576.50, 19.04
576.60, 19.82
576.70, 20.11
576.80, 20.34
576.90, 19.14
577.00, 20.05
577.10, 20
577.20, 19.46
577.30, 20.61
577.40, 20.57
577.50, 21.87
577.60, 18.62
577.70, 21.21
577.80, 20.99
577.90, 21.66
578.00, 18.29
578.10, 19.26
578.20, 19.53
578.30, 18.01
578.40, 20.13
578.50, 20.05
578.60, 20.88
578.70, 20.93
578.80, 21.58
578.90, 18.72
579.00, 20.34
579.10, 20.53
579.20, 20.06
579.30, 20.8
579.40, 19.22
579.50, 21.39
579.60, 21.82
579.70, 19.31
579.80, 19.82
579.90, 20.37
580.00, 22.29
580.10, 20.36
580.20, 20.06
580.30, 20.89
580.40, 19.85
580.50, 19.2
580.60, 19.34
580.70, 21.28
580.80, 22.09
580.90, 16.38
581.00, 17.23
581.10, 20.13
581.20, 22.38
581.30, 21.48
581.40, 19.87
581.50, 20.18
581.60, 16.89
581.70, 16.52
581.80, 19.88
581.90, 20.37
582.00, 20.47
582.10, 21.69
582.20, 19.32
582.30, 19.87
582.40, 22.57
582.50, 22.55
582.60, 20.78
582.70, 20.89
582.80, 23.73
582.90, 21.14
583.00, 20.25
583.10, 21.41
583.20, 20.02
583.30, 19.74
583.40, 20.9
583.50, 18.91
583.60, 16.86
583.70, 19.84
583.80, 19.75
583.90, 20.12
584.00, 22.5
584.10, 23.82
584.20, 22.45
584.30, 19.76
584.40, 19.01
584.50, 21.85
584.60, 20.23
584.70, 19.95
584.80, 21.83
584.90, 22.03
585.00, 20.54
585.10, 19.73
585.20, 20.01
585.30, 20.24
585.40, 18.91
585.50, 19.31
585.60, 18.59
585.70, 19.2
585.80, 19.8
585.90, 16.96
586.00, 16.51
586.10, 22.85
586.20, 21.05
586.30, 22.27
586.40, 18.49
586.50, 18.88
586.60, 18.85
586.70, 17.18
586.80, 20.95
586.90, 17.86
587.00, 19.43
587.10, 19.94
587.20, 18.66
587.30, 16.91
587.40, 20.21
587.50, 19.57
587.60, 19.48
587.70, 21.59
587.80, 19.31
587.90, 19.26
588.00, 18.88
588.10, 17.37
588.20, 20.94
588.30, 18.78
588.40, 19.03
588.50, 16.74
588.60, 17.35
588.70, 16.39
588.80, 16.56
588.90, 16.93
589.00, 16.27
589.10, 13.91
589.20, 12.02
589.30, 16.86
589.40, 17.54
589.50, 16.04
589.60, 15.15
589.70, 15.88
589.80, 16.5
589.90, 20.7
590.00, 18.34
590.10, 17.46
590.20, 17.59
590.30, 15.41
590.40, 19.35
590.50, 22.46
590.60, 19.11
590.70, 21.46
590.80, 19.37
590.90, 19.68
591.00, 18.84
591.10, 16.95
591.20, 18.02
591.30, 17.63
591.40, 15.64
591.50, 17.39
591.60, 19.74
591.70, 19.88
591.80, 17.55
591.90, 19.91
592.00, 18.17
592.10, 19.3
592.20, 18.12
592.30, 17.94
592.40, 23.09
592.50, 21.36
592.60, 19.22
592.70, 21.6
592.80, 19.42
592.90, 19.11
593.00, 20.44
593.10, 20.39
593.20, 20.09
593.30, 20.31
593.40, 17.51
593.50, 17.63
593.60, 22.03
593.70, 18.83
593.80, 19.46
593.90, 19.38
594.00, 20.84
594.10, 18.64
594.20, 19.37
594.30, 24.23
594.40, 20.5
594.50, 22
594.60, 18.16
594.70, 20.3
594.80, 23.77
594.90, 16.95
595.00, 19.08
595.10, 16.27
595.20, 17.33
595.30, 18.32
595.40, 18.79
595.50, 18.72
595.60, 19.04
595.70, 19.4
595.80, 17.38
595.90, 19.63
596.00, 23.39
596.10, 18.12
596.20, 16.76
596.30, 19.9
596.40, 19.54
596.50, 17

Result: 0.31 nm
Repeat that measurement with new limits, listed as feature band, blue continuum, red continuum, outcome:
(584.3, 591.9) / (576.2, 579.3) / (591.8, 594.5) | 0.48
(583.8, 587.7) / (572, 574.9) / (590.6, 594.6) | 0.01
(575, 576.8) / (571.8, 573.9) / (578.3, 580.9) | 0.05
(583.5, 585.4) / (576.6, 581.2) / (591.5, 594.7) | -0.05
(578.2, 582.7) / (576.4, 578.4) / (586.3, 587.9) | -0.11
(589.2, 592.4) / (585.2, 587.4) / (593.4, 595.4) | 0.20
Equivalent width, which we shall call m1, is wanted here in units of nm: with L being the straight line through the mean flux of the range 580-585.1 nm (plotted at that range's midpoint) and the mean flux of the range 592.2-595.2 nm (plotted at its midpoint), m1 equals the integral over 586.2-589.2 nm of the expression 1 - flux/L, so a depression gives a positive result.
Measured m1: 0.25 nm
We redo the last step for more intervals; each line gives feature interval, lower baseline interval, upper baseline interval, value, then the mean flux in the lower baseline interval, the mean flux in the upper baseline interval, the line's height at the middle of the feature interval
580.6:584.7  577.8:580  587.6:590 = -0.260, 20.2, 17.5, 19.2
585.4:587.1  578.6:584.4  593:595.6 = 0.067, 20.4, 19.6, 20.1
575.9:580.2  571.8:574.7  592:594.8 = 0.108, 20.8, 20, 20.6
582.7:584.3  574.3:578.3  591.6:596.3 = -0.073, 20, 19.5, 19.8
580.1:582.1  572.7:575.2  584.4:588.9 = 0.020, 20.9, 19.3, 20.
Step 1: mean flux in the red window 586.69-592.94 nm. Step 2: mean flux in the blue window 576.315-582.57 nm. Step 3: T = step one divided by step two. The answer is 0.9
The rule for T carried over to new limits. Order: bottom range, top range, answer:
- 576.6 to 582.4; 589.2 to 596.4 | 0.94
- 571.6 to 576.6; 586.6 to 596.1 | 0.92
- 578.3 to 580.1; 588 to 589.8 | 0.82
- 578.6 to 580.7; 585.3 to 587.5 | 0.94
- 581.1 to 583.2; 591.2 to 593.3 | 0.94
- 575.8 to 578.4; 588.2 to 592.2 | 0.89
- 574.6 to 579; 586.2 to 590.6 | 0.91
